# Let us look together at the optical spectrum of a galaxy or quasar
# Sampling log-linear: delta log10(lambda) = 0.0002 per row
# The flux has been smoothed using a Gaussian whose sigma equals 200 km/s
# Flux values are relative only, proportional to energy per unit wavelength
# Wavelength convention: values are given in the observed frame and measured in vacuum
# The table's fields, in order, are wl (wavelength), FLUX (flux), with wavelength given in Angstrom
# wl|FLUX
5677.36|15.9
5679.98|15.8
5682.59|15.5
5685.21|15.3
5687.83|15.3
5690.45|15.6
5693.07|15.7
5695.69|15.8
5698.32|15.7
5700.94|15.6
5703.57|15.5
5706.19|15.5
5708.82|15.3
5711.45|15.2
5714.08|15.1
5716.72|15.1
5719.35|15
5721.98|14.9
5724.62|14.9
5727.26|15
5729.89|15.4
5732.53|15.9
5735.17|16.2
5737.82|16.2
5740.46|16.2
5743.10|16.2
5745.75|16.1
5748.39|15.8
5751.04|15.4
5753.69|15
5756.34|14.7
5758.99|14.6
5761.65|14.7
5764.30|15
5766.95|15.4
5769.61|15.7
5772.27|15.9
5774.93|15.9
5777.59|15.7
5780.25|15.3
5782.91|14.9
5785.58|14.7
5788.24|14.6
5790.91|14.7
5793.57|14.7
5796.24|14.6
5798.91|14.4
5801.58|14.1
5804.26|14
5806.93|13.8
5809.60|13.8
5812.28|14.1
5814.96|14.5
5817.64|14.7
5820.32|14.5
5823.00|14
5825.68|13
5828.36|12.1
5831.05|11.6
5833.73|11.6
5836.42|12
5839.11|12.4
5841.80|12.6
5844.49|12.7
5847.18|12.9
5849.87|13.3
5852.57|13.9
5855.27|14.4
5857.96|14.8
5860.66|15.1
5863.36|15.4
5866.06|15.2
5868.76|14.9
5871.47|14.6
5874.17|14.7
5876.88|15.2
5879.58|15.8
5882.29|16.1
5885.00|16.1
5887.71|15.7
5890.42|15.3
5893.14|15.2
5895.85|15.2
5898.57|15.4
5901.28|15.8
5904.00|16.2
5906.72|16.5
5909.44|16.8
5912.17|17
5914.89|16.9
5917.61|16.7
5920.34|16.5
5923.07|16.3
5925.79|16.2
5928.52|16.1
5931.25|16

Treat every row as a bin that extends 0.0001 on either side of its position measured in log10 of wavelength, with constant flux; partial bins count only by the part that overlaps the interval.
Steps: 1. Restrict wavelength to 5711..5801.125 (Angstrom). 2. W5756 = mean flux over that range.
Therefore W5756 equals 15.3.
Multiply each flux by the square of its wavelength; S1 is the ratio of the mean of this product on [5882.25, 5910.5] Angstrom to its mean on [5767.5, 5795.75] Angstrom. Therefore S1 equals 1.1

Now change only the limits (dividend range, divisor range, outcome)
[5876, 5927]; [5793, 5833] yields 1.20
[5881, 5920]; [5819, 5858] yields 1.26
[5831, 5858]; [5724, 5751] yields 0.85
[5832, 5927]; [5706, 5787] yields 1.02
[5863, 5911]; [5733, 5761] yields 1.05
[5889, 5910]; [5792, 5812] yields 1.15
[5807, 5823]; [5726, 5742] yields 0.93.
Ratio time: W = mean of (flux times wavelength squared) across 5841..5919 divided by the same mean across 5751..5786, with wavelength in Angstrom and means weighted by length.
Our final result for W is 1.0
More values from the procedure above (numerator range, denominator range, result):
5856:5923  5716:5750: 1.06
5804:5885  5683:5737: 0.95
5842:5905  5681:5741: 1.02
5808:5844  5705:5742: 0.88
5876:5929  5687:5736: 1.11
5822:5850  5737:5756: 0.82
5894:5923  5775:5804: 1.15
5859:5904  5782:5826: 1.10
